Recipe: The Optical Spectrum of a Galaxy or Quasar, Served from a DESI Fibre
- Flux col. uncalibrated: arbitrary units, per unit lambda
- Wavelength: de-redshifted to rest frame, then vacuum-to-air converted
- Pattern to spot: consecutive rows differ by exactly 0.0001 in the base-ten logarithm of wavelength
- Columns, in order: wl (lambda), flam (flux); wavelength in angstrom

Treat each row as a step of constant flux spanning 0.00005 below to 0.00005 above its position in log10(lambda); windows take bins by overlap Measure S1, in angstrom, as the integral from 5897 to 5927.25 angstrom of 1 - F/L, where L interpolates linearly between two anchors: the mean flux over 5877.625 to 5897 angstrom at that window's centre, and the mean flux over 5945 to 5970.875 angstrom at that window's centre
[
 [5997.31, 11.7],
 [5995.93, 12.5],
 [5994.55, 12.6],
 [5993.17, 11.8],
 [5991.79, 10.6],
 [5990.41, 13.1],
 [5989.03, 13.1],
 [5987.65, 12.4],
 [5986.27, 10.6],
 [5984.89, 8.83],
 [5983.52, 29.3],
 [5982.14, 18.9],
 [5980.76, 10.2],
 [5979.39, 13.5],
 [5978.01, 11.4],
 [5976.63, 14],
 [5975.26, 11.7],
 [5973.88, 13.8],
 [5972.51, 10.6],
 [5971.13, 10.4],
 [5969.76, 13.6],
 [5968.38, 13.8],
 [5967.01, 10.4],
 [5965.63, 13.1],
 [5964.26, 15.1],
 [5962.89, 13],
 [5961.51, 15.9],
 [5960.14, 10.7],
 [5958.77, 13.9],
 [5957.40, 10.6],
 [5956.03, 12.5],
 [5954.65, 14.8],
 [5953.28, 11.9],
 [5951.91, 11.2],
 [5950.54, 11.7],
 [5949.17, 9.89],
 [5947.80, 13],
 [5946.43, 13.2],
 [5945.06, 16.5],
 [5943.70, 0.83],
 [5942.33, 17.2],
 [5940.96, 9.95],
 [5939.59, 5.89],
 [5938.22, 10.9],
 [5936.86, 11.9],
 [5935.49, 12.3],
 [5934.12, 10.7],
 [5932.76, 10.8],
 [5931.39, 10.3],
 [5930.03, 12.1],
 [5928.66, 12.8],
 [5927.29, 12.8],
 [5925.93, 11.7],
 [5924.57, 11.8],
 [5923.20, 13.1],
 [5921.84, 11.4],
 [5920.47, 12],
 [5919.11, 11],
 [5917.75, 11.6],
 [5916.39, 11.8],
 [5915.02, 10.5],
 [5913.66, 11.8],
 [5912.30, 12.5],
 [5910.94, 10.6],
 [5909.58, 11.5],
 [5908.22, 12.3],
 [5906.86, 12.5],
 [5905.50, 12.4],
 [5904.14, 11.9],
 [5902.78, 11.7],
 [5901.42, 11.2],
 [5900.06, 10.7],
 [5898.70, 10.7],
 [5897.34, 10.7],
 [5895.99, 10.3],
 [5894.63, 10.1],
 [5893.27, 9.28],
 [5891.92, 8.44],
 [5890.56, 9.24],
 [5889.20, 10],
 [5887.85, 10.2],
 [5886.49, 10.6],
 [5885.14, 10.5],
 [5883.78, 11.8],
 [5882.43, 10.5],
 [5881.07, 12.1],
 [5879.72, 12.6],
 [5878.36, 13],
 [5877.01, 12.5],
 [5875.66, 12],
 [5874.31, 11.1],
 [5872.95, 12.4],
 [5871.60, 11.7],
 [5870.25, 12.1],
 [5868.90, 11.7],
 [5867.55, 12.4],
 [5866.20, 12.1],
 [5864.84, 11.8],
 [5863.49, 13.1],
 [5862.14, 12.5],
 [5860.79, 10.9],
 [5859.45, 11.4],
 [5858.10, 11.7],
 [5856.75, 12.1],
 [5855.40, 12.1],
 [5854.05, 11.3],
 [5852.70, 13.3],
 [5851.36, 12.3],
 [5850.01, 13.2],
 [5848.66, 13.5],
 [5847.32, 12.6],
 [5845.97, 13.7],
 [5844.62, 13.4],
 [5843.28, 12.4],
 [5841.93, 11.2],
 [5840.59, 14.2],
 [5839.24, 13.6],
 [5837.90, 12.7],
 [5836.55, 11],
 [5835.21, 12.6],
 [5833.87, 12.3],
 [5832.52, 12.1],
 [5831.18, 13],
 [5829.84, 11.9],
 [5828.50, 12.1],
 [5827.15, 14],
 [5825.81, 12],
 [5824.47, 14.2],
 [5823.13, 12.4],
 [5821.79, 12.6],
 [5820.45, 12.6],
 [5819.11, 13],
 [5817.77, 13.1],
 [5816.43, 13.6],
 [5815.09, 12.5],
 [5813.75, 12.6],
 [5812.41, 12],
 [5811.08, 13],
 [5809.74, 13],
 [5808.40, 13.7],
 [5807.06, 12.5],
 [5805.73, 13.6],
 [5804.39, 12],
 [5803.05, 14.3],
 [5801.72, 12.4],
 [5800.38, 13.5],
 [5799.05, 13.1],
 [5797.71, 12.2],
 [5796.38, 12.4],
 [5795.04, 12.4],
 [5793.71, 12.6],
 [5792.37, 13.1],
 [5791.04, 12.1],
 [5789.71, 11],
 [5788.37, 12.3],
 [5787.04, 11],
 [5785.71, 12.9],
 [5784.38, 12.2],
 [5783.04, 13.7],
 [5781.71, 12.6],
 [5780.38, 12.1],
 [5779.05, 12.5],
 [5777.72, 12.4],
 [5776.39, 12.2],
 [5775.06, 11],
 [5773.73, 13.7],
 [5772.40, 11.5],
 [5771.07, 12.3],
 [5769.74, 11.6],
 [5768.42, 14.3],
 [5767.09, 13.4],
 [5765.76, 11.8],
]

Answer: -0.7 angstrom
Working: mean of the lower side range 10.6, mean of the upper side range 12.8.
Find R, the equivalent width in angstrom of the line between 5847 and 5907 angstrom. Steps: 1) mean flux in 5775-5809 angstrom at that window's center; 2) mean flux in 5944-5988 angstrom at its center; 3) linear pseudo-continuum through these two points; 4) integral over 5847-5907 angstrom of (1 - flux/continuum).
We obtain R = 5.84 angstrom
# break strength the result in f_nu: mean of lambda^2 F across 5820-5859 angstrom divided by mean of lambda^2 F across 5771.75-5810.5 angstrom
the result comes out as 1.02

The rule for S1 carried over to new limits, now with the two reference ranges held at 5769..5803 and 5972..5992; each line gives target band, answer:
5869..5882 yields 0.8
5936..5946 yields 2.1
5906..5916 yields 1.1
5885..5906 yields 4.1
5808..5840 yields -0.3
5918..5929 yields 1.0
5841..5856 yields 0.1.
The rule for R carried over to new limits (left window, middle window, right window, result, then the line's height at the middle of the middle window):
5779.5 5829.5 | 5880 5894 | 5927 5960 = 2.0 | 12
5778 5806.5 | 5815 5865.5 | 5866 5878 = -1.4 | 12.2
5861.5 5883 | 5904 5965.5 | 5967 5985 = 6.2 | 13.2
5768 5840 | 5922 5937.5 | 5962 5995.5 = 1.4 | 13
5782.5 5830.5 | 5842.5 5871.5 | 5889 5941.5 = -0.9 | 12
